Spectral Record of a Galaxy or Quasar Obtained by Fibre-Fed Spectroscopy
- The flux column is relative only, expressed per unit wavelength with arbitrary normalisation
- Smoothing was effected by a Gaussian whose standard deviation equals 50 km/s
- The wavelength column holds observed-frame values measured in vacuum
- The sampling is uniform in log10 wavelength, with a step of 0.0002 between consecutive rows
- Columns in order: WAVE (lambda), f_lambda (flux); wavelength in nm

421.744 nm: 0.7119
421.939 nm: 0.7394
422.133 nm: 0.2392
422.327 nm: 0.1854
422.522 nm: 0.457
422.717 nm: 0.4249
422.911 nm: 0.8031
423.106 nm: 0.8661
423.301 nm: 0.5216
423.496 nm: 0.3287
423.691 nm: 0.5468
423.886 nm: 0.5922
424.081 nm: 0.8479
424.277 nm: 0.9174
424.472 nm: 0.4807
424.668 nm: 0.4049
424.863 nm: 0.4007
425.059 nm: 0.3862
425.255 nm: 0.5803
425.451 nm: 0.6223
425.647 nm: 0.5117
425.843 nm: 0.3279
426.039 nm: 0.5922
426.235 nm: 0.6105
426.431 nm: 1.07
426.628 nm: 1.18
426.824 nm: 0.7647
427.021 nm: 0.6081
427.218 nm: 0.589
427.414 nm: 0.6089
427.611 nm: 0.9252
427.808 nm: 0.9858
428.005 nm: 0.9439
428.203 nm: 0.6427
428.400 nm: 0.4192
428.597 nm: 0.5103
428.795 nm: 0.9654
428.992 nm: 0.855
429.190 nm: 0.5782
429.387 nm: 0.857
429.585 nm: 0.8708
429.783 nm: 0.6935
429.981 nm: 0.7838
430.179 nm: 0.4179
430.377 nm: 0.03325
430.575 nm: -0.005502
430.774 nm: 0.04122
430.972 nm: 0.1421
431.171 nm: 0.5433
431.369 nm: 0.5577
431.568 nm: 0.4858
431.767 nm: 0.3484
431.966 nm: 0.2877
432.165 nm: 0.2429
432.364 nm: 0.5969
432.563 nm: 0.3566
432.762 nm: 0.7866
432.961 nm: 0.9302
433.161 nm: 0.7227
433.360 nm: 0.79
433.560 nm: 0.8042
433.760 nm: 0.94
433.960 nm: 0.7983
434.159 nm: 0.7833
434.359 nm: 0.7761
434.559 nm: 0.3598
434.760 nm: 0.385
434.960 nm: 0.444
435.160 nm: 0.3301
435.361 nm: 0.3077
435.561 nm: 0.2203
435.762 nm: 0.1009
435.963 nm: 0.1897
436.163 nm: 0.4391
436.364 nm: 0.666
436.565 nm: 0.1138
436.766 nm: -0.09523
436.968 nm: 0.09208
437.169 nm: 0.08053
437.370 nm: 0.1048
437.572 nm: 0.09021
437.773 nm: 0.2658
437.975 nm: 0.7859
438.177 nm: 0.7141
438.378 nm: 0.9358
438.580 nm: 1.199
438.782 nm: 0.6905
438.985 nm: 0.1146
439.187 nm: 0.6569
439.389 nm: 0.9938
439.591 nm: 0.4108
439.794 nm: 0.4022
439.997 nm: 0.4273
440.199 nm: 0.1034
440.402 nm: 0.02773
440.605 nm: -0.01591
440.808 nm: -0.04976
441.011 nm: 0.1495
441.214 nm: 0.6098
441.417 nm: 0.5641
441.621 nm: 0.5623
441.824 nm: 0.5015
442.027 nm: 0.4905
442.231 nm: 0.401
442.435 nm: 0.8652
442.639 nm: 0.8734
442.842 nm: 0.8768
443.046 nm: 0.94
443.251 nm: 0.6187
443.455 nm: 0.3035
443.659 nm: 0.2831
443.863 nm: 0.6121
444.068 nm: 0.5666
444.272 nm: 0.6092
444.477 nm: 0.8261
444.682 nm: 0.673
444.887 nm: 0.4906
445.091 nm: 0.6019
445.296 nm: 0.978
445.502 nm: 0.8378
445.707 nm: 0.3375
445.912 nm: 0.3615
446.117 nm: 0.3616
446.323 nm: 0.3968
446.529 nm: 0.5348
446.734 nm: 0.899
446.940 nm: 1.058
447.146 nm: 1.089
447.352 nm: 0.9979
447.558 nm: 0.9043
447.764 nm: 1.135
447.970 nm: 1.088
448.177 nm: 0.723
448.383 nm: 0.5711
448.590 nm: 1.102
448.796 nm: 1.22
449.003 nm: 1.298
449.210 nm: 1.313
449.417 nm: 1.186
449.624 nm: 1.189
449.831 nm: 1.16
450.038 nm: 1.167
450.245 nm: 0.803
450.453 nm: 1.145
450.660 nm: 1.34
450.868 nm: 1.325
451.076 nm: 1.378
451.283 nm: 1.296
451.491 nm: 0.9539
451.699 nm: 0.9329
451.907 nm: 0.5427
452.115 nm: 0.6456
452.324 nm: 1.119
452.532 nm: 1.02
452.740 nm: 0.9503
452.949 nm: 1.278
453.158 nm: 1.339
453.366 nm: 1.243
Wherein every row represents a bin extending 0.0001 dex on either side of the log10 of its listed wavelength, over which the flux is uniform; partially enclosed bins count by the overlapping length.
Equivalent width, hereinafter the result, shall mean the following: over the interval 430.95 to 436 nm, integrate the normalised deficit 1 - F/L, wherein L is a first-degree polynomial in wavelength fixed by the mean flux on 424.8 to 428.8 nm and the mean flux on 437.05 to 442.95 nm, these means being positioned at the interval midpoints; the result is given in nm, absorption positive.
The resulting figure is 0.501 nm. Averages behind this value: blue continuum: 0.674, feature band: 0.518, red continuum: 0.476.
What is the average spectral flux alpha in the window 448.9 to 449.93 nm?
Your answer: 1.23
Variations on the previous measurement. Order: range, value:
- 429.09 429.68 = 0.768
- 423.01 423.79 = 0.565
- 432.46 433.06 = 0.691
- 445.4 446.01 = 0.513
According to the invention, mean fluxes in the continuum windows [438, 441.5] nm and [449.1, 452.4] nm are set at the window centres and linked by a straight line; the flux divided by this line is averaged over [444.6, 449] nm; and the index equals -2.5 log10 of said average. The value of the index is 0.115 mag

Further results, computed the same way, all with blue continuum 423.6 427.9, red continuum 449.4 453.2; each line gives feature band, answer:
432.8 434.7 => 0.047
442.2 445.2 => 0.435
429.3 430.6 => 0.308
